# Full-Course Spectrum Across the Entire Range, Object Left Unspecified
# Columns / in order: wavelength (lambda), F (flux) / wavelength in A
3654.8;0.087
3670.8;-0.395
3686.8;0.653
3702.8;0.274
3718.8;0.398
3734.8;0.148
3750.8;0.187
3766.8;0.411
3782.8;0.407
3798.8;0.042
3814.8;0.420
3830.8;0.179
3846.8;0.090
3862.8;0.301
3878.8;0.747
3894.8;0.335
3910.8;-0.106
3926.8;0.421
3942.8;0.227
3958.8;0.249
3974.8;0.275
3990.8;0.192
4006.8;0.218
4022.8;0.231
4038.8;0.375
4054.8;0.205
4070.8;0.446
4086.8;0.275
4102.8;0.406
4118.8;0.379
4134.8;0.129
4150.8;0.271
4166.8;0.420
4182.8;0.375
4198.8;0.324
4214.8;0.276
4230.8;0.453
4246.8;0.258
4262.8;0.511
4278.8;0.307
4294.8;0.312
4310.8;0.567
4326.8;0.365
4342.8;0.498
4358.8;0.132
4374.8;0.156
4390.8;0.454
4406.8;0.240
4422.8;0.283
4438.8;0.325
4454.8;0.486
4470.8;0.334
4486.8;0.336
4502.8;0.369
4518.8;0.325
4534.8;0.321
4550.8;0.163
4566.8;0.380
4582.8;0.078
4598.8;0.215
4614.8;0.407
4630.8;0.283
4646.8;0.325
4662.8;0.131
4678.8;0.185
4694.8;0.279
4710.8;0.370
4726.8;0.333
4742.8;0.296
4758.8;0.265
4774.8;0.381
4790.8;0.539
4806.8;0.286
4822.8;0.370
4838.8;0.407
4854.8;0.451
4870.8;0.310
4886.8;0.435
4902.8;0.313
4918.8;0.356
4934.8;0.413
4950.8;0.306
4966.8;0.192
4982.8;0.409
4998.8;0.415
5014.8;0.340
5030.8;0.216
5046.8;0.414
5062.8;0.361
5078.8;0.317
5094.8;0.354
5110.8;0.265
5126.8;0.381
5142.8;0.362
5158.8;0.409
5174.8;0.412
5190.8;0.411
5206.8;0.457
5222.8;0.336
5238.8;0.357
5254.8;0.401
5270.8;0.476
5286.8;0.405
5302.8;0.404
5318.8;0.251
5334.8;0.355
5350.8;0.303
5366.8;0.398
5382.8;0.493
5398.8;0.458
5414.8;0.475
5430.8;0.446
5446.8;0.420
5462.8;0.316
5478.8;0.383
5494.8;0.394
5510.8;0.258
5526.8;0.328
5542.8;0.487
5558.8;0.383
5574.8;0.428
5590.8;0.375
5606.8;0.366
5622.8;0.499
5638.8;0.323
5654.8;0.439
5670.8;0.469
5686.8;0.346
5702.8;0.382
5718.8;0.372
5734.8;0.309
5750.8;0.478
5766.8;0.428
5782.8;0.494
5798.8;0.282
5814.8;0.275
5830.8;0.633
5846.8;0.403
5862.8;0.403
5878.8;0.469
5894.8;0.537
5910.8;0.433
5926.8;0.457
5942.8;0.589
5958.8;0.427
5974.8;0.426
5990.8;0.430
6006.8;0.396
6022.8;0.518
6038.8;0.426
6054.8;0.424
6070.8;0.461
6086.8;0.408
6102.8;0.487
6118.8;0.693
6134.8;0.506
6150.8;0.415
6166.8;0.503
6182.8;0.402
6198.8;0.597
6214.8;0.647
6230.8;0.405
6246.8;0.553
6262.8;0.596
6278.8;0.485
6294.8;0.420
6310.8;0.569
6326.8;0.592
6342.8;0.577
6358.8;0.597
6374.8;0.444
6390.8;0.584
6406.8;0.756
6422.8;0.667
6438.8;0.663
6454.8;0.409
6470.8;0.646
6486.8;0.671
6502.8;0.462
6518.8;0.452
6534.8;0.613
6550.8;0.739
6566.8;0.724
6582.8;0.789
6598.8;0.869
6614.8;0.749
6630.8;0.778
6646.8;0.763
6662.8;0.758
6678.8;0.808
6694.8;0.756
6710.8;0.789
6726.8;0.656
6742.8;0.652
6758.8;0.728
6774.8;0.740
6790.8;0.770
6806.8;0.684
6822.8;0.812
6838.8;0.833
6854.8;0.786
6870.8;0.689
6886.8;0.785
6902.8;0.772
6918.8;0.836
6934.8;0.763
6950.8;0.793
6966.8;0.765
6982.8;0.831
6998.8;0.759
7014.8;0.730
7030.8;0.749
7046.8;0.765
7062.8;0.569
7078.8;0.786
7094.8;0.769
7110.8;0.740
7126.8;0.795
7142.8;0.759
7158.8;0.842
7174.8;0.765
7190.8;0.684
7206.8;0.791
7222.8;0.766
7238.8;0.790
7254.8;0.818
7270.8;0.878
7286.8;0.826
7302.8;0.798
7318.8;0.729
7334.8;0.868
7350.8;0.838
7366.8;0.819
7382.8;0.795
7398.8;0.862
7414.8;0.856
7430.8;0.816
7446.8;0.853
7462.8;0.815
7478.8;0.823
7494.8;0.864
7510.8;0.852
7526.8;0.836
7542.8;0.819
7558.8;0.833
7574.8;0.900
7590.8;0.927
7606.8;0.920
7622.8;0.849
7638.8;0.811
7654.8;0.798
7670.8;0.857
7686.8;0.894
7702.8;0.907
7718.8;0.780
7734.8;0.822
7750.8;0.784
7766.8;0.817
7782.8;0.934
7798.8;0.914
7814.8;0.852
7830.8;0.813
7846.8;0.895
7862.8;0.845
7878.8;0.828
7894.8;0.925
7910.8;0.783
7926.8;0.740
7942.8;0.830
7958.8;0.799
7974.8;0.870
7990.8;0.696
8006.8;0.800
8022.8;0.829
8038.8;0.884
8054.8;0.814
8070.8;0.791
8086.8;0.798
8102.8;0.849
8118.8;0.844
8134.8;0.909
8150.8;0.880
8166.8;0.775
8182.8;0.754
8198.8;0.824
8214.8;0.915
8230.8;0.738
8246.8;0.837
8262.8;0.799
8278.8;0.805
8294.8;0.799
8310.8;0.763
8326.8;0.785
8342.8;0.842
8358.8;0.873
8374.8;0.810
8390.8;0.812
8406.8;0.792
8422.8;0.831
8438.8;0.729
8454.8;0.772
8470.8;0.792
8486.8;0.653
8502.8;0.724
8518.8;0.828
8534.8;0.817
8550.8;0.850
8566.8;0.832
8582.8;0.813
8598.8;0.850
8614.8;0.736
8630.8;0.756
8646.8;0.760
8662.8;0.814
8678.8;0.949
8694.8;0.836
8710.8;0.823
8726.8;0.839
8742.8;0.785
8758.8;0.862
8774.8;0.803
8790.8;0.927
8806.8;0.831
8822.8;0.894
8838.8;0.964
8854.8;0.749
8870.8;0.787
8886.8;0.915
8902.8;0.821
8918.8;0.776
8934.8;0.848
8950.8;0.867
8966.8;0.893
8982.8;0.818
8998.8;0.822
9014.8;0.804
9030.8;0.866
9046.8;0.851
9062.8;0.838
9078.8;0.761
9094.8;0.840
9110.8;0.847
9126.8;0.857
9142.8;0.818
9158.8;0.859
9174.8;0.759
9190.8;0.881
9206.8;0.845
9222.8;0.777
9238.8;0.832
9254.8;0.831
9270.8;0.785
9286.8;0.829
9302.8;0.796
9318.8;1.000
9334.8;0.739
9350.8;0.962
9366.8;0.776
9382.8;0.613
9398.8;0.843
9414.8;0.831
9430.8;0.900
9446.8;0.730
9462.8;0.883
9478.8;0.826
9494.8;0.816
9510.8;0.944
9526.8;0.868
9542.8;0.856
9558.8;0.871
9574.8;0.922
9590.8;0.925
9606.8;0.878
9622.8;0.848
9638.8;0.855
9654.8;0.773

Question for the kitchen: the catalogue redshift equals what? 0.640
